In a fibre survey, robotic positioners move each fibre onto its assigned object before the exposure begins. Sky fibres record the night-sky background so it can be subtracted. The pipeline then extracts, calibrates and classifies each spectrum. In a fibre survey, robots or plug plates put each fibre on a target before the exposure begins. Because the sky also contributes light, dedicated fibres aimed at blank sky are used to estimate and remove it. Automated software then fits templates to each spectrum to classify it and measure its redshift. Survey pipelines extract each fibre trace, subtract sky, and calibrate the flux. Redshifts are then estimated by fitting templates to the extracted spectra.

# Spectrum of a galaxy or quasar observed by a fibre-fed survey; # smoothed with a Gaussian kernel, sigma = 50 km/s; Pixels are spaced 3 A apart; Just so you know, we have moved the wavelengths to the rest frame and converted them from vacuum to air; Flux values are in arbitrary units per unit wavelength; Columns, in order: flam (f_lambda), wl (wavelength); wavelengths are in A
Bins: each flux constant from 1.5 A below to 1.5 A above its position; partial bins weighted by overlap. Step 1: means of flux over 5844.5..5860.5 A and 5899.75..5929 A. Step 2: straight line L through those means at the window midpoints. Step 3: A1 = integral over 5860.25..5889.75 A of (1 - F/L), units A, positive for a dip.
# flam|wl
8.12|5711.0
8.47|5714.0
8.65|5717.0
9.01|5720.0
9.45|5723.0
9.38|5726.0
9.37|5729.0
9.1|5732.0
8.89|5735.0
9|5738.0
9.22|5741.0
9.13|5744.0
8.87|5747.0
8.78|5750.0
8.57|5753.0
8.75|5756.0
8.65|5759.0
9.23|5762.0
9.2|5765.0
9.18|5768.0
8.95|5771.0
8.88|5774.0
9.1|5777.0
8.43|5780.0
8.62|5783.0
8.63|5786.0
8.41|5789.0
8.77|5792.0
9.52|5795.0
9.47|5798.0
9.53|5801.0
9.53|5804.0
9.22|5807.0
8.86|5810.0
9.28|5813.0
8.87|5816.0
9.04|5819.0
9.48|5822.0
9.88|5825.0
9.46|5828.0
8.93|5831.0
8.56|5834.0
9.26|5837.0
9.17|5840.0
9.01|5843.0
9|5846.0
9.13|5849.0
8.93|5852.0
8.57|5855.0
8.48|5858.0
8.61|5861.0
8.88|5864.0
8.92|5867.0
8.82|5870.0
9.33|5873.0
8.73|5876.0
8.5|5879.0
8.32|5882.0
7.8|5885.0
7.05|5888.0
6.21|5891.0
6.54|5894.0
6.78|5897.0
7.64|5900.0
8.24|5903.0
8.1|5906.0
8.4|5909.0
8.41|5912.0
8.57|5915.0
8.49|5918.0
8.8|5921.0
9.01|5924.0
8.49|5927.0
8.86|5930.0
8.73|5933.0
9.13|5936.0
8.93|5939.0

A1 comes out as 0.7 A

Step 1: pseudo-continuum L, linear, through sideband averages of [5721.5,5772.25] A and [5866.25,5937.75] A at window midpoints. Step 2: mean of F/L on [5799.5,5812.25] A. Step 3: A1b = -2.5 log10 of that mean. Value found -0.07 mag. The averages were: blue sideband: 9.04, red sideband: 8.24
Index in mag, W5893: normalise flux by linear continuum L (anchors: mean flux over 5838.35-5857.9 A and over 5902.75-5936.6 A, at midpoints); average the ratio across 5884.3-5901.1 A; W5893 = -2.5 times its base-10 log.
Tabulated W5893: 0.247 mag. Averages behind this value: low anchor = 8.94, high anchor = 8.6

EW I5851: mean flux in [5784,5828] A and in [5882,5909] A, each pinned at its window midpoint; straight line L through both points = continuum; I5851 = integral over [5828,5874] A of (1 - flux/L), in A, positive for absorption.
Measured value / -3.5 A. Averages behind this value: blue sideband 9.18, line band 8.92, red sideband 7.41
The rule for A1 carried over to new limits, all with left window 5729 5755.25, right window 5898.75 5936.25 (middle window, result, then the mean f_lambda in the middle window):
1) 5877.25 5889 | 0.86 A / 7.97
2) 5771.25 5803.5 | -0.39 A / 8.95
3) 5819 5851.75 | -1.68 A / 9.17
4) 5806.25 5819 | -0.38 A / 9.05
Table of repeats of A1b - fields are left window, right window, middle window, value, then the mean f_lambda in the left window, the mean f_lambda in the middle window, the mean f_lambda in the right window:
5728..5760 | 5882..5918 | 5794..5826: -0.113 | 8.94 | 9.32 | 7.68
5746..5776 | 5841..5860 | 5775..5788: 0.025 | 8.91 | 8.69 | 8.86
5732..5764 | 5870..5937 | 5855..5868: -0.039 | 8.92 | 8.7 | 8.19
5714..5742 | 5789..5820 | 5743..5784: 0.029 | 9.08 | 8.88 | 9.17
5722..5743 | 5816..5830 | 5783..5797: 0.058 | 9.19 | 8.83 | 9.38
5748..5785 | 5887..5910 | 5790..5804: -0.098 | 8.86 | 9.31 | 7.35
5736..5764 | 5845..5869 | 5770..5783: 0.010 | 8.92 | 8.81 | 8.81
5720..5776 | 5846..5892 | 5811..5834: -0.066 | 9.03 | 9.22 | 8.46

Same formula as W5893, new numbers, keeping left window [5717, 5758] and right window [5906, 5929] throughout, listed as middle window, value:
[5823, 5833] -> -0.070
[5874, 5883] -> 0.012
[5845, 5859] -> -0.012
